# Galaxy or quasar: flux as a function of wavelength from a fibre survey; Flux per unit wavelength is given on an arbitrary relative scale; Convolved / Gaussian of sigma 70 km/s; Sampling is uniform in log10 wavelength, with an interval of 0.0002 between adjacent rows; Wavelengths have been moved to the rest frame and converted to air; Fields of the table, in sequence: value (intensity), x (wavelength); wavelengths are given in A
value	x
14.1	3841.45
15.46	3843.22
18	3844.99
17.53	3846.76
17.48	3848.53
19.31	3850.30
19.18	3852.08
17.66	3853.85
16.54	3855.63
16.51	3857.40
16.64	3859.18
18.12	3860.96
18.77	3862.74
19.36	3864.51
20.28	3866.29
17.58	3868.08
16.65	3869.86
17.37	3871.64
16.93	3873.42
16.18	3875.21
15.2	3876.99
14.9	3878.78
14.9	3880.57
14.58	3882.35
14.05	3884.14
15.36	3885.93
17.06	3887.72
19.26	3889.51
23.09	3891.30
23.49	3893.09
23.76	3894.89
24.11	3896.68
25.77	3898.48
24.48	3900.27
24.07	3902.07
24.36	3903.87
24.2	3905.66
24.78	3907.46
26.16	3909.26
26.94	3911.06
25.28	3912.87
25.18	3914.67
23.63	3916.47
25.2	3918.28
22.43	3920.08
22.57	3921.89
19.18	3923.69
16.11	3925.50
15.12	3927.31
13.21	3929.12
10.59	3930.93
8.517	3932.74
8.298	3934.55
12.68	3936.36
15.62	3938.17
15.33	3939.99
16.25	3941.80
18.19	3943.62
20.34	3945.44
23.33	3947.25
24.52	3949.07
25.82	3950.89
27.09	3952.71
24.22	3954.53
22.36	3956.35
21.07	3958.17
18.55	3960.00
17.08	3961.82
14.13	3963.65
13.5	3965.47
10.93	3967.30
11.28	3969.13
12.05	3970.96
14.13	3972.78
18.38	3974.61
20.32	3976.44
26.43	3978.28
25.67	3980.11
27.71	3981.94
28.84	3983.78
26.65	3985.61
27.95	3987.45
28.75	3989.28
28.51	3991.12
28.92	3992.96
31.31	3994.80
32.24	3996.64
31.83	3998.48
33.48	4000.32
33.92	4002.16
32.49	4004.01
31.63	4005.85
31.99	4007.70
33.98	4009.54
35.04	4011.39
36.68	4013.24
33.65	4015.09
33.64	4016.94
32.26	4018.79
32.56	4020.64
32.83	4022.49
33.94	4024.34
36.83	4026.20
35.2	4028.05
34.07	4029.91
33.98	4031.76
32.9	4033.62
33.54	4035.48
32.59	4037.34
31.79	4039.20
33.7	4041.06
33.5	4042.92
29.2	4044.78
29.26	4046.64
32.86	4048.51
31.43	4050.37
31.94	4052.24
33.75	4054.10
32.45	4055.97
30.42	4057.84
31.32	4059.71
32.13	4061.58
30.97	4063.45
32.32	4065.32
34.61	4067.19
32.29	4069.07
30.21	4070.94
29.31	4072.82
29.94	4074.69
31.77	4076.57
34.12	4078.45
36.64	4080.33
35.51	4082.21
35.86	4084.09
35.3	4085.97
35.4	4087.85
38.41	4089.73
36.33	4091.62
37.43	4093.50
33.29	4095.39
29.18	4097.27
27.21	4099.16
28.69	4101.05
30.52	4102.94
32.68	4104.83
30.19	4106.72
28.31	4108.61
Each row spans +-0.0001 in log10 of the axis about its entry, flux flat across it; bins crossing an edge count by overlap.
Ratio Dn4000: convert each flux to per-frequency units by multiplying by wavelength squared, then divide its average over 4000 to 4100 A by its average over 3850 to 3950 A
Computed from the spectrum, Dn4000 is 1.87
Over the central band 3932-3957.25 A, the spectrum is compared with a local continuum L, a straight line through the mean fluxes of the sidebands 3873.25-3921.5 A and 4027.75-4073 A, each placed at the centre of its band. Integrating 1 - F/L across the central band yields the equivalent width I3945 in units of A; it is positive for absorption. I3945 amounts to 6.1 A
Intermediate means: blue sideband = 21.4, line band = 18.8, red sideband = 32.2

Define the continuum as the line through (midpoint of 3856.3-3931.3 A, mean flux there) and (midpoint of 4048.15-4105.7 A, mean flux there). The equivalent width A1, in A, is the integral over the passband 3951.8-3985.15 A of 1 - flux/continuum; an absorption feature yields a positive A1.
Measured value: 7.2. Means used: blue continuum 19.9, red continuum 32.7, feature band 19.8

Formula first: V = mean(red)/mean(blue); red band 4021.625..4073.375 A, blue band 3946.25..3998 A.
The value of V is 1.43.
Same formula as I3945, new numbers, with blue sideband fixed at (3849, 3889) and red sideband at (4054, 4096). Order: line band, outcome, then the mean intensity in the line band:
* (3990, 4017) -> -4.7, 32.6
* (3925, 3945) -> 7.7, 13.7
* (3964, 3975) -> 5.2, 13.2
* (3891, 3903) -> -3.1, 24.2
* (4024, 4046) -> -2.3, 33.4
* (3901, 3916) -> -3.7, 25.1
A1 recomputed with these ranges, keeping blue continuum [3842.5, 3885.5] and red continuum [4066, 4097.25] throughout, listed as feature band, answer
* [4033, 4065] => -0.6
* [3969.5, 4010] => -0.5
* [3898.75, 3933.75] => -0.5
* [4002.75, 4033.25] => -5.0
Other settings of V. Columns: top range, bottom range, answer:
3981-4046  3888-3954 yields 1.55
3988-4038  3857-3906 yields 1.72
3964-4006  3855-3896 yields 1.40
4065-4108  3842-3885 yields 1.93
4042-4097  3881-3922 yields 1.47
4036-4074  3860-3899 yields 1.73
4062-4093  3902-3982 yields 1.73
